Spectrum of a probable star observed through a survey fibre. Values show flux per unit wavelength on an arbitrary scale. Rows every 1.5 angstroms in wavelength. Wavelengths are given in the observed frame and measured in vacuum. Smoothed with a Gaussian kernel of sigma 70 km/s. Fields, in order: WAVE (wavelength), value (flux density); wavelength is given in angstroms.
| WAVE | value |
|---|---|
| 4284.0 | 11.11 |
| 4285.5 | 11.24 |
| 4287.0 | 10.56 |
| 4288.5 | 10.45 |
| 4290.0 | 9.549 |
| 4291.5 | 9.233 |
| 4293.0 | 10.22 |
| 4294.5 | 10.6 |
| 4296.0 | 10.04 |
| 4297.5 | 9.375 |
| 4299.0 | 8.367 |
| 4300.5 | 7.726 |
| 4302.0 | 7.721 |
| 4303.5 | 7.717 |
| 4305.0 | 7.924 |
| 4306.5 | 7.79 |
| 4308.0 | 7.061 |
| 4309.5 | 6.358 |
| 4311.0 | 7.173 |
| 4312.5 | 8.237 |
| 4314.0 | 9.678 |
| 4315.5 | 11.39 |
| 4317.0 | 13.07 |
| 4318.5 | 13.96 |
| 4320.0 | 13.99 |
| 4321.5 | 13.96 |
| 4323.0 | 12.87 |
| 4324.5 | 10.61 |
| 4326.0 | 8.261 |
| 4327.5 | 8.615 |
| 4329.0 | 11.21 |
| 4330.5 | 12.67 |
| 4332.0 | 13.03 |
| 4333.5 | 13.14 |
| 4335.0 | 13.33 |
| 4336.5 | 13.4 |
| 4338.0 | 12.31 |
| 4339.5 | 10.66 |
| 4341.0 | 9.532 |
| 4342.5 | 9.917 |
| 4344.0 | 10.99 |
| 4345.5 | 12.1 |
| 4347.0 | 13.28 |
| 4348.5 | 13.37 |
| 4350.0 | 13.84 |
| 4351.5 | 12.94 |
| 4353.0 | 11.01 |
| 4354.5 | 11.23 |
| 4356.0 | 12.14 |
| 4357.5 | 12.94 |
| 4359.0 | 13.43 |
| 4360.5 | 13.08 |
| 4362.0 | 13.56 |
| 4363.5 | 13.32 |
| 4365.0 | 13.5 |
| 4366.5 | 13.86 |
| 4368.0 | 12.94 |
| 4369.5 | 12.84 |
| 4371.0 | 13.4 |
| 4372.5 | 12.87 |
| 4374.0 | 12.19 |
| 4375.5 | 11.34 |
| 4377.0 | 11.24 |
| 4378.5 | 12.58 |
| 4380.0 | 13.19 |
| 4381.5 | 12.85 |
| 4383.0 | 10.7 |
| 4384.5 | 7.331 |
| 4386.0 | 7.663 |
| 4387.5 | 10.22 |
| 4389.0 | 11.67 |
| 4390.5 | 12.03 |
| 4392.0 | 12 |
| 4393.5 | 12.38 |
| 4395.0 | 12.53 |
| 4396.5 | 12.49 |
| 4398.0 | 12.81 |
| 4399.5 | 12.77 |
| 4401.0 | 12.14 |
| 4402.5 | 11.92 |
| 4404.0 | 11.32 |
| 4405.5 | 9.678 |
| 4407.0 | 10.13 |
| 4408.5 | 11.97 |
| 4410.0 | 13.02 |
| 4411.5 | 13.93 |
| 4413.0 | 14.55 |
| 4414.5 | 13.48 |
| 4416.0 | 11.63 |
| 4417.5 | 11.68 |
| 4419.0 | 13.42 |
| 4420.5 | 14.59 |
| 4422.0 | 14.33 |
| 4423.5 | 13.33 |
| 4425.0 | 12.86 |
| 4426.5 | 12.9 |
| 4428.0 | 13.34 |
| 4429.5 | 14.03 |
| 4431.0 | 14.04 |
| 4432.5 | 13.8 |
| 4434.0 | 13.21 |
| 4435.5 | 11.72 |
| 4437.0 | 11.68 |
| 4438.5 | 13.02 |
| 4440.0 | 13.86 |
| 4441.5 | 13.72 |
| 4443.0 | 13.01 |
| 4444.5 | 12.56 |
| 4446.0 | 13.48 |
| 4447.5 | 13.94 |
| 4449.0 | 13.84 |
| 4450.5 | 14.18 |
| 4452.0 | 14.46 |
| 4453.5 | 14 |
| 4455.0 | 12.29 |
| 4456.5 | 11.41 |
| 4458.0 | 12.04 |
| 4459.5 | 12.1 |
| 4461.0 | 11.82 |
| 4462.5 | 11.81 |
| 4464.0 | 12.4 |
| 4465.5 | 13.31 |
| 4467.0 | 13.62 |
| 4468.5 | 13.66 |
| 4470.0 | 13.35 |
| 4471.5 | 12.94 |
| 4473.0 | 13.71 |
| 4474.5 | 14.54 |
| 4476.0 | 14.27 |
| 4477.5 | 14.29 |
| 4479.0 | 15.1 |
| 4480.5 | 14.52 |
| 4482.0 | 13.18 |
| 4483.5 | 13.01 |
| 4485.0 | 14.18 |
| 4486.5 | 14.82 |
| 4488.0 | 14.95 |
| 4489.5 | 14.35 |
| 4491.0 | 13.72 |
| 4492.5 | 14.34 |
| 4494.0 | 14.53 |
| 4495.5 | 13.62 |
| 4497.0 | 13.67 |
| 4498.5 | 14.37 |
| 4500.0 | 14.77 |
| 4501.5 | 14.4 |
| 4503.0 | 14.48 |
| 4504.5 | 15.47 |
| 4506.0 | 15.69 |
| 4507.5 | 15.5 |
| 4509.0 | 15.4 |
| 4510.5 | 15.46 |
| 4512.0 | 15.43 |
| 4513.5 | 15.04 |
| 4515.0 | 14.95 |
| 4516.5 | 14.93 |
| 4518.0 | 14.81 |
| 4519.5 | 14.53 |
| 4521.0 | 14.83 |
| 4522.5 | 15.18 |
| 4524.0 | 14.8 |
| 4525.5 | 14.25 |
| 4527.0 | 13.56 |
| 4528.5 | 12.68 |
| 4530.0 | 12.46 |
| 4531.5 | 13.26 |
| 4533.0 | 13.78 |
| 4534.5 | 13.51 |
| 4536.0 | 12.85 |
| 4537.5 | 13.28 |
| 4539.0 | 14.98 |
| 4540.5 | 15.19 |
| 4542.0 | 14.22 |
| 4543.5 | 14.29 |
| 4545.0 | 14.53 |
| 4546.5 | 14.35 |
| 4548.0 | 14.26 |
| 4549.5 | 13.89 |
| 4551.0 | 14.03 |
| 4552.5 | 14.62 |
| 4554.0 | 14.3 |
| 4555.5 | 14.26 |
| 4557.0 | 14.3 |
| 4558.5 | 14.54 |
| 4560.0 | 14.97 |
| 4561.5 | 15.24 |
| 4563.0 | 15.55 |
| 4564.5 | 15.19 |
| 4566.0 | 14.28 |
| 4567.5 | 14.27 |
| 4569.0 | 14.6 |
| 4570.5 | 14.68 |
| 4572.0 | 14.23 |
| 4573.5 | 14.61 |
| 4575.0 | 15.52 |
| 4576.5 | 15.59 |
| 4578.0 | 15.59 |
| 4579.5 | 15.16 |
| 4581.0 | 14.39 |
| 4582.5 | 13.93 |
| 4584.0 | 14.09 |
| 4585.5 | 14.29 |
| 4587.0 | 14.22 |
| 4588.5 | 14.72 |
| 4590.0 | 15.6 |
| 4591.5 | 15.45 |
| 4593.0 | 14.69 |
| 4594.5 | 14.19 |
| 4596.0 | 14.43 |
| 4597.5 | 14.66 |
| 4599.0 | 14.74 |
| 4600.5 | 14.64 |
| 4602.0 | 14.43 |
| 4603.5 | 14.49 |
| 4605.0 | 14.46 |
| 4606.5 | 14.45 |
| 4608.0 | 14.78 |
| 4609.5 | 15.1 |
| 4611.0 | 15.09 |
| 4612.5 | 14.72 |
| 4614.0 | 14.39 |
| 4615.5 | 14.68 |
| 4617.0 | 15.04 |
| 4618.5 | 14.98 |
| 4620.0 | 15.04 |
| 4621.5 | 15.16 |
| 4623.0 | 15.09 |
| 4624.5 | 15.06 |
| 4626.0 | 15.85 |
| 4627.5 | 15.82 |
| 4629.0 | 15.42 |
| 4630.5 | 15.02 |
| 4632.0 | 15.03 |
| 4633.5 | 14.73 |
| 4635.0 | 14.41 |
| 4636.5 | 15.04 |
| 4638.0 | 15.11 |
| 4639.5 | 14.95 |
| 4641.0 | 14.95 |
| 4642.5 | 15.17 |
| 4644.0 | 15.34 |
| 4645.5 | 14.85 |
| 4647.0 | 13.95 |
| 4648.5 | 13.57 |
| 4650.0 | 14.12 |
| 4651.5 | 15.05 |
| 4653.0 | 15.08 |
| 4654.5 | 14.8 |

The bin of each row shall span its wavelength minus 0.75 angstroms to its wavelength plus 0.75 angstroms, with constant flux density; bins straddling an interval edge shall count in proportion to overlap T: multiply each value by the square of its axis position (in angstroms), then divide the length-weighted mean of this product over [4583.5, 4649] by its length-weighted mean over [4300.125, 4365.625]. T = 1.49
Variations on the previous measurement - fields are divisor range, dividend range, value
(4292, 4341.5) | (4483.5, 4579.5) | 1.54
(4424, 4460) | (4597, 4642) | 1.23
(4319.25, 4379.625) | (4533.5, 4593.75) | 1.30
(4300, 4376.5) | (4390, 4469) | 1.17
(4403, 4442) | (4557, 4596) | 1.23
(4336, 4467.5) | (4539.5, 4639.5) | 1.28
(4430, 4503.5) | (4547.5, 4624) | 1.14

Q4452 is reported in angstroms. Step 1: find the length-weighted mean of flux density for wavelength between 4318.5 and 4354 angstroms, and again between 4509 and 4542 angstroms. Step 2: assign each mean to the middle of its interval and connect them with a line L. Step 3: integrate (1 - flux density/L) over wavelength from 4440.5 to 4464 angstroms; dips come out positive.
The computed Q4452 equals 0.76 angstroms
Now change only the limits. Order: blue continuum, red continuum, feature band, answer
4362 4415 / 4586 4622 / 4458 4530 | -4.0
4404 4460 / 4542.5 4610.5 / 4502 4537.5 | -1.2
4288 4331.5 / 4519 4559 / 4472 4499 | -2.2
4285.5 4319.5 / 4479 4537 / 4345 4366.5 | -4.5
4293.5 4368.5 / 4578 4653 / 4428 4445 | -0.9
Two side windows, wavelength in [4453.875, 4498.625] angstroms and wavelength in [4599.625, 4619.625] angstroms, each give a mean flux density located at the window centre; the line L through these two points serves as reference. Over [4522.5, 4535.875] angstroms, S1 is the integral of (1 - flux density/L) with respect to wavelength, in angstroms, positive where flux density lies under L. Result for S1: 0.4 angstroms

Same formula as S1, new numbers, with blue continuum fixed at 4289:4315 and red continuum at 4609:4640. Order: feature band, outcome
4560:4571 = -0.8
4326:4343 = -4.2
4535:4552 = -1.0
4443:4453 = -1.9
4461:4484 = -3.0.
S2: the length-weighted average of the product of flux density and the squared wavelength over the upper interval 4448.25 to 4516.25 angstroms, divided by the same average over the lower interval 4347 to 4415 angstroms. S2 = 1.20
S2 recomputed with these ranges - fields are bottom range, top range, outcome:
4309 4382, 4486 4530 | 1.31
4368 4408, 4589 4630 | 1.41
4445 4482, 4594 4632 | 1.19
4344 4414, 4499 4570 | 1.27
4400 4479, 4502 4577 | 1.17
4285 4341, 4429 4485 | 1.37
